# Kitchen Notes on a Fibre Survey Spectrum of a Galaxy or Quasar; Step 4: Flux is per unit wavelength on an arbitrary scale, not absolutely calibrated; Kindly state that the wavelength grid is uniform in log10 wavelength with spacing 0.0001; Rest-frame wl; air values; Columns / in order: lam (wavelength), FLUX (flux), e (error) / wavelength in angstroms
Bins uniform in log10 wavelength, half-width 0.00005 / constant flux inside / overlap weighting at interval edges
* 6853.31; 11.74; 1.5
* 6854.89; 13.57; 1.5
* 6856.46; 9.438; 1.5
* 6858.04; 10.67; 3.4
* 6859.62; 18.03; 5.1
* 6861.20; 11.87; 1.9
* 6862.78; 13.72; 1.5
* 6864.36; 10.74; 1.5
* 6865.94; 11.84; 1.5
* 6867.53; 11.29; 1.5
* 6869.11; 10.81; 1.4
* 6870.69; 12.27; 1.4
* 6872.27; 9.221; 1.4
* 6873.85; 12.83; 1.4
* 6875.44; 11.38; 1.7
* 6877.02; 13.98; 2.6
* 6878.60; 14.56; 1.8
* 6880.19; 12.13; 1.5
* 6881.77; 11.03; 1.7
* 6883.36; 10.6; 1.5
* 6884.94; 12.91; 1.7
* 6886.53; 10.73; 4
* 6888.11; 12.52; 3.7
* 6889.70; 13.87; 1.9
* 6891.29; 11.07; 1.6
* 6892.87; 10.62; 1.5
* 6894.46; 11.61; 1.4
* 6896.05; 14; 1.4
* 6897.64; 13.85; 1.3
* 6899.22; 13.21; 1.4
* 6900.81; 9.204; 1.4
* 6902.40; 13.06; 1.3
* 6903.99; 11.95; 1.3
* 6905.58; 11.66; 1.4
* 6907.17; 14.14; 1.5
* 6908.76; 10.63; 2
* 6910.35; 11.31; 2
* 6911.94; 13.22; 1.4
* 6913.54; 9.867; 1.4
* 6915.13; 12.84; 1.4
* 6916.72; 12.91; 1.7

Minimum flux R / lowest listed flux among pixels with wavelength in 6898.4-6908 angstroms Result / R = 9.204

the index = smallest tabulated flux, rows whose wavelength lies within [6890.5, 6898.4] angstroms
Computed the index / 10.62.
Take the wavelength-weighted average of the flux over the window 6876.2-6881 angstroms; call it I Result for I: 13.5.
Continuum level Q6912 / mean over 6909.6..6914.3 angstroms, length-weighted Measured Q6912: 11.5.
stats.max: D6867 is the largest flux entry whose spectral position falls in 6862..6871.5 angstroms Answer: 13.72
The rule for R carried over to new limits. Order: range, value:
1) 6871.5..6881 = 9.221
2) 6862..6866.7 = 10.74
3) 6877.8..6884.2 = 10.6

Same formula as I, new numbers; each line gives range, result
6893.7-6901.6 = 12.4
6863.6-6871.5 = 11.4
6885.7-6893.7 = 11.8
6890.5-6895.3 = 11.1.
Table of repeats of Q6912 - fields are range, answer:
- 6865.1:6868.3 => 11.5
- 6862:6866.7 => 12.1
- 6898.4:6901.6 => 11.3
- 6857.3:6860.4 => 14.4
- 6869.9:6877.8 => 11.9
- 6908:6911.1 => 11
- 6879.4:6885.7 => 11.7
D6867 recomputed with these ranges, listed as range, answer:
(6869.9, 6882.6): 14.56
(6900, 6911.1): 14.14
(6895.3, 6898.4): 14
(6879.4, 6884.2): 12.13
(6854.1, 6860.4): 18.03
